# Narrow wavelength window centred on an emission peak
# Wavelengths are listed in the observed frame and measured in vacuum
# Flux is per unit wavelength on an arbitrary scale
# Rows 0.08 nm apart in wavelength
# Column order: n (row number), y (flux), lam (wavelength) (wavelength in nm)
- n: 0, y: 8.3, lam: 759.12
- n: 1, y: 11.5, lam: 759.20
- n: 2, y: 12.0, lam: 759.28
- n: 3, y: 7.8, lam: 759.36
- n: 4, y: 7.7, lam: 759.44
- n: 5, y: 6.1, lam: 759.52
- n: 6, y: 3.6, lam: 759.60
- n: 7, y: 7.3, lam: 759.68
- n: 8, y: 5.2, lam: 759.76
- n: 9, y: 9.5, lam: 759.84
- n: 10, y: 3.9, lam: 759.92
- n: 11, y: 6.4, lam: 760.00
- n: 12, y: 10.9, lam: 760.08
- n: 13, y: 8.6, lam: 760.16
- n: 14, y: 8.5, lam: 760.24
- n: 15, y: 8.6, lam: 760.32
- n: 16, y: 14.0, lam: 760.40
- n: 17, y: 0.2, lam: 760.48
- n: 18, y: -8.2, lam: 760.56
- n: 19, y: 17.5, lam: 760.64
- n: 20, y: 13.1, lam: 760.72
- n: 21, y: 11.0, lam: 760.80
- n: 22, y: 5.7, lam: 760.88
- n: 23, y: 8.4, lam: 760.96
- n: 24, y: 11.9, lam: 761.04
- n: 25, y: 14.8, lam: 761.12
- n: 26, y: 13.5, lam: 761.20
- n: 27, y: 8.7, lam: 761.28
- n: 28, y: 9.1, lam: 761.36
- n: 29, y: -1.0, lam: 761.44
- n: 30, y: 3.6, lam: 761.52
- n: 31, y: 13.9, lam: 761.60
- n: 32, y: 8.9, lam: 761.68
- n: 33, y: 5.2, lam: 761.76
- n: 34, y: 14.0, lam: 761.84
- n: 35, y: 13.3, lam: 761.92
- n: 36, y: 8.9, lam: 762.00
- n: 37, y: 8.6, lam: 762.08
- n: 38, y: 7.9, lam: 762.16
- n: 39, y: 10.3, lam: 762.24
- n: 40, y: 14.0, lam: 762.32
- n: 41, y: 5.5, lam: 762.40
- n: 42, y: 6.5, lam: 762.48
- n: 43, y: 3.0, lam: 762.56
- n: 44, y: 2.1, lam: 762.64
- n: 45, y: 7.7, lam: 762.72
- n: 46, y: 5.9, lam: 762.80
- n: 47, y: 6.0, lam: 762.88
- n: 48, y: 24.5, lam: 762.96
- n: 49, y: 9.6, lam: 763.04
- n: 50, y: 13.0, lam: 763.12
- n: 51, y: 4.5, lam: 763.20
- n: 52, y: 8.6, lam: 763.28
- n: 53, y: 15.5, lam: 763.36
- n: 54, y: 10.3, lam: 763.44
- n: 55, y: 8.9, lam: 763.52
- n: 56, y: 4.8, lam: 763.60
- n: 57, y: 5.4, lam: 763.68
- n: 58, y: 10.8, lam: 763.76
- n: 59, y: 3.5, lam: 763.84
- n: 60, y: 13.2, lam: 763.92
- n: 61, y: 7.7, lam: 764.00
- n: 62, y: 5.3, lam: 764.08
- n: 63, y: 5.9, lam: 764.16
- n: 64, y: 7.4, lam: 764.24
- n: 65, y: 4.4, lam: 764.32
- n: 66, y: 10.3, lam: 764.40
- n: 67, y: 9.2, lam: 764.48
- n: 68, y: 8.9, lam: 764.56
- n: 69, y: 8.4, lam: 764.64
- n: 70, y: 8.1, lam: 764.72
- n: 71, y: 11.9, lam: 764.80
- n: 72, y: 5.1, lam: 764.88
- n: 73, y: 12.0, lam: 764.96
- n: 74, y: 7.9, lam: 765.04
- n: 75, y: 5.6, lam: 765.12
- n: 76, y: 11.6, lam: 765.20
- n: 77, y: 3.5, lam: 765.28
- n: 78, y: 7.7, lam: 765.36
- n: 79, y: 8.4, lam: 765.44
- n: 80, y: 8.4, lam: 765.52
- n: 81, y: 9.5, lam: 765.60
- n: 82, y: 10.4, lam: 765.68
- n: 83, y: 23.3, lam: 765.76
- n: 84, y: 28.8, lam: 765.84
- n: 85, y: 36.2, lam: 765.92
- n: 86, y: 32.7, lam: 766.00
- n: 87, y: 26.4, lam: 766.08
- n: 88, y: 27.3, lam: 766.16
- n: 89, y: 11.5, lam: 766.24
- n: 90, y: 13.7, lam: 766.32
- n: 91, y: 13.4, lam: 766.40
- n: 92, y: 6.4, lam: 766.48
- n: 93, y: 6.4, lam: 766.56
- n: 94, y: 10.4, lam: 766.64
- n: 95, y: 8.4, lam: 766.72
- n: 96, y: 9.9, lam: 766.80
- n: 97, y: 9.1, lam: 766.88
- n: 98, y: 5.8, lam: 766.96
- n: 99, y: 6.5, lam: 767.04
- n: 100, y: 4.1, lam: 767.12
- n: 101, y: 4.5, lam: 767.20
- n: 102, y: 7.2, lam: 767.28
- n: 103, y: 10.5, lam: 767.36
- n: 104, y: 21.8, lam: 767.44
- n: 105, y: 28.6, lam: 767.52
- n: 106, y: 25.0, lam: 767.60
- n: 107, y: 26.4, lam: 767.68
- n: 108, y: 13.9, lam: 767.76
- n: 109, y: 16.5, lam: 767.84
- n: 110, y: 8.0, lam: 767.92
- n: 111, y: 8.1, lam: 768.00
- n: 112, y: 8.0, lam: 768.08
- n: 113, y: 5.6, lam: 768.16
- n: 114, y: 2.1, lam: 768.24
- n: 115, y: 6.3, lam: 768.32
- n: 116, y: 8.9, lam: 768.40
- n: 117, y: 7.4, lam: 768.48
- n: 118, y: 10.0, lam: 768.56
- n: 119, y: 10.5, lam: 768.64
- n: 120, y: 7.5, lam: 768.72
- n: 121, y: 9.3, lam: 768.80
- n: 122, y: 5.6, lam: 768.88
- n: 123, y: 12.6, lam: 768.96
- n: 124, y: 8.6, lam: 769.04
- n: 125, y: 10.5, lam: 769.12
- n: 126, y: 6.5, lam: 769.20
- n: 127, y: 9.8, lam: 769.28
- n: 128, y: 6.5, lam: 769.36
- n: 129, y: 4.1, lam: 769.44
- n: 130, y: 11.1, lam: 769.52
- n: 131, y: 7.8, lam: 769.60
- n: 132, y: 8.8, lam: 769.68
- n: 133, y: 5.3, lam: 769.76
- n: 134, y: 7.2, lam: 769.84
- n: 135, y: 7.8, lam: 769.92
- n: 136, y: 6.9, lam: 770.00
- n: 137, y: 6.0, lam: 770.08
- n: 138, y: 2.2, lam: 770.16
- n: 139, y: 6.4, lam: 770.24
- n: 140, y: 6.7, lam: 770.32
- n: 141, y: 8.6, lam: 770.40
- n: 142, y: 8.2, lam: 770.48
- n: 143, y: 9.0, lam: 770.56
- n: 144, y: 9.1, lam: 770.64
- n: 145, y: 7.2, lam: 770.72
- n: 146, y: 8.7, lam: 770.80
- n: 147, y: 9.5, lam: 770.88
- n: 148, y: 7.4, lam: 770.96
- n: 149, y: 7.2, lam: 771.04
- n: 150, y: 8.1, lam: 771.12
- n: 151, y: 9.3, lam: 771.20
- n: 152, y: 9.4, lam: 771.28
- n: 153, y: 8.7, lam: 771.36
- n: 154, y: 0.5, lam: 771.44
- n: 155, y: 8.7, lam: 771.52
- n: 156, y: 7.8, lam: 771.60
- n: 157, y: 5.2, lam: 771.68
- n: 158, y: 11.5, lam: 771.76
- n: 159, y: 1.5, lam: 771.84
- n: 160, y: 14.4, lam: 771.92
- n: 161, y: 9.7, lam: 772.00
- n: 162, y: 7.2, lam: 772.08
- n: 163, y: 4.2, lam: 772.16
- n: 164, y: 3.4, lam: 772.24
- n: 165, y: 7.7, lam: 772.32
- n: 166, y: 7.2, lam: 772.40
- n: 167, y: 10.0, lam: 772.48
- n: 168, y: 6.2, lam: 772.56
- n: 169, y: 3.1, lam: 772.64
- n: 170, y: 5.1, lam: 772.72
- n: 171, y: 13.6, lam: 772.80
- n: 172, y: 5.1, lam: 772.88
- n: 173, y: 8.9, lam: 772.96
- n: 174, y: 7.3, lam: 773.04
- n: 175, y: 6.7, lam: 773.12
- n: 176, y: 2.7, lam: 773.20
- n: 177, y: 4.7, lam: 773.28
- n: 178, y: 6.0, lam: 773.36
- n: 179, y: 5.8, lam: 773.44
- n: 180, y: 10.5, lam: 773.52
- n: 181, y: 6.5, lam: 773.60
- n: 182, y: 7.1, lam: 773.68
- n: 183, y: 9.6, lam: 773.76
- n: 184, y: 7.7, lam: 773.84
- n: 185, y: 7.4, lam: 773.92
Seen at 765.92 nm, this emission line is [S II]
